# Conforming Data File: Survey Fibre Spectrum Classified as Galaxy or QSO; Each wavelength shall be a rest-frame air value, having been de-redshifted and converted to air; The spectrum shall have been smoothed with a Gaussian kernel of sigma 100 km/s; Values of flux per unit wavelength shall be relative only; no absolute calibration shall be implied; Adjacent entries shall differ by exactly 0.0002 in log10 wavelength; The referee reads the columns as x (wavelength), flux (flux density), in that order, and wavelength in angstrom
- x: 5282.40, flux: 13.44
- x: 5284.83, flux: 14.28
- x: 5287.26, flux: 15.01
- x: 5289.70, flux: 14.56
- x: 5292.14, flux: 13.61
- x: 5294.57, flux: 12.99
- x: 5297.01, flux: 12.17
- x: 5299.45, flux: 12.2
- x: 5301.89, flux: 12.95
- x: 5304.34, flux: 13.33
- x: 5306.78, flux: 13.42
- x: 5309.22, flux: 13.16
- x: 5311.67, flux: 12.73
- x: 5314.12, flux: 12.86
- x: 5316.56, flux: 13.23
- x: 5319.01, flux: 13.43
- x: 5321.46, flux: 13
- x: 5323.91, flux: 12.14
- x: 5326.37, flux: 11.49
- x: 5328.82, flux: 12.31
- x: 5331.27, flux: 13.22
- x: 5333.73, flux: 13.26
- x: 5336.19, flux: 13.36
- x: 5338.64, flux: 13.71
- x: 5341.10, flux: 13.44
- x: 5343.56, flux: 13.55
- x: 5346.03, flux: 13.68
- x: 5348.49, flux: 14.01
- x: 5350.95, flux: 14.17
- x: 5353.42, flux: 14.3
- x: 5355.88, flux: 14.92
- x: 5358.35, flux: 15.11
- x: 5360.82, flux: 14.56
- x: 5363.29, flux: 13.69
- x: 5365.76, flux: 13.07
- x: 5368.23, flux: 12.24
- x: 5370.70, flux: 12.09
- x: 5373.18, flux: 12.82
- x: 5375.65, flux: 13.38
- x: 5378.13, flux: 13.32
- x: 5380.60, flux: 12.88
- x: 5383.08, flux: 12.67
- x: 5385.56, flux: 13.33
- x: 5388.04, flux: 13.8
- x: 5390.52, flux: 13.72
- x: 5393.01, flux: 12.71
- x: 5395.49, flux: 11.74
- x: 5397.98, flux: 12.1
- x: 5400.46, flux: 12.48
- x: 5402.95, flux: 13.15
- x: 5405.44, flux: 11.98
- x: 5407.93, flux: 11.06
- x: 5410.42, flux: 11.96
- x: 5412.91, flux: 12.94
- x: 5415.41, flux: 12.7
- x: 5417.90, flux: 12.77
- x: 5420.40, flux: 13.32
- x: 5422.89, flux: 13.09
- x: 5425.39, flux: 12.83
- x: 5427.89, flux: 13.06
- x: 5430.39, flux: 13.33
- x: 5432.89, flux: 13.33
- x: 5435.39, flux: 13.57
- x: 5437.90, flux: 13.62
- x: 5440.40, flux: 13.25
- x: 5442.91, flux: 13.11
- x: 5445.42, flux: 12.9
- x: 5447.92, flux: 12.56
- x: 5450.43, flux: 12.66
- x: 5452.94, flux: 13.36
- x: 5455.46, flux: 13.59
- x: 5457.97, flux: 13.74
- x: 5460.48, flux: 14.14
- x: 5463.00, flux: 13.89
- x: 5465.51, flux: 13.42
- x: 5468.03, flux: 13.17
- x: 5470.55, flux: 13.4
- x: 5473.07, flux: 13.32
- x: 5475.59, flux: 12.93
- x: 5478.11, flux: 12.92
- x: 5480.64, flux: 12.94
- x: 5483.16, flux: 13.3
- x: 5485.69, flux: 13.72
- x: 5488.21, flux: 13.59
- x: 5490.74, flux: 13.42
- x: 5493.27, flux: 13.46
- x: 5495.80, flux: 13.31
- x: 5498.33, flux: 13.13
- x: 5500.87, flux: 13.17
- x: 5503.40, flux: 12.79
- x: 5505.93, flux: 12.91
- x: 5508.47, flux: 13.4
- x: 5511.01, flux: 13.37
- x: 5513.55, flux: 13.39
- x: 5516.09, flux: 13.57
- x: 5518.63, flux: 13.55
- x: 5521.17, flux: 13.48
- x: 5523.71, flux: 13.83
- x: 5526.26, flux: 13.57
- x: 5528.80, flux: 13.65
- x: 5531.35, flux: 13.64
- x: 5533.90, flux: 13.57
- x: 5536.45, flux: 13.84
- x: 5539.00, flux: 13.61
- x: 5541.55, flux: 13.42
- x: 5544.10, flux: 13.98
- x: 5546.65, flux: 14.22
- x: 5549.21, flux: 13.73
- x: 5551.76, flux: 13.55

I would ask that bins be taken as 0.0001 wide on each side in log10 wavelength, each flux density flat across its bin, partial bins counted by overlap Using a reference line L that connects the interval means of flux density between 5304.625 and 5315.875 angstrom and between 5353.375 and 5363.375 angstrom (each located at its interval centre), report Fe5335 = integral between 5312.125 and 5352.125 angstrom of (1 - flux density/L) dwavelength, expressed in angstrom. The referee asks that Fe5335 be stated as 1.8 angstrom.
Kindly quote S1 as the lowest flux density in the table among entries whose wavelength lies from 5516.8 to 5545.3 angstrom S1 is 13.42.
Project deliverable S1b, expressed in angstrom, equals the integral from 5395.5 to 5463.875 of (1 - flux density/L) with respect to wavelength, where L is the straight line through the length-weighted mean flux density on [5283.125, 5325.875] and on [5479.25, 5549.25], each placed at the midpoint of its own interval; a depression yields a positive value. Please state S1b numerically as 2.13 angstrom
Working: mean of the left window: 13.2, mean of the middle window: 13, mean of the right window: 13.5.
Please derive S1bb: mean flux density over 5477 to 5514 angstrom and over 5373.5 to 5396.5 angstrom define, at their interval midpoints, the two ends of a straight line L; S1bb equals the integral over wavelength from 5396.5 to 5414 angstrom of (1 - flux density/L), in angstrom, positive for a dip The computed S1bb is 1.17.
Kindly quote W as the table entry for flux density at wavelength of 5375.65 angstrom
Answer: 13.38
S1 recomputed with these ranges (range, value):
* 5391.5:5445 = 11.06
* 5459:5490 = 12.92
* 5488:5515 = 12.79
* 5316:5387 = 11.49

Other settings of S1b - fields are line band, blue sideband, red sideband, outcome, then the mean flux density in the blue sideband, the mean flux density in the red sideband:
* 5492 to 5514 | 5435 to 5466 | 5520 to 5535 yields 0.5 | 13.4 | 13.6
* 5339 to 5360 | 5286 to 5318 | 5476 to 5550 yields -1.3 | 13.3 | 13.5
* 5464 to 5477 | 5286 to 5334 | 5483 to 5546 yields 0.1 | 13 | 13.5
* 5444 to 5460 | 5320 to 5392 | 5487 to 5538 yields 0.3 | 13.4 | 13.4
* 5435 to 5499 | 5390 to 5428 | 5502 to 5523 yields -1.6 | 12.6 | 13.3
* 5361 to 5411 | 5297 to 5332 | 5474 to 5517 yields 0.8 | 12.8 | 13.3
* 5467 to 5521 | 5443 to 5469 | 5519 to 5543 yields 0.8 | 13.3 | 13.6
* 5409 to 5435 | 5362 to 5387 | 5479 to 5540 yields 0.4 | 13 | 13.4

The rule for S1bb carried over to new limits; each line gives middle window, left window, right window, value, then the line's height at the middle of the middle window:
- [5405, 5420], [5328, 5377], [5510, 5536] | 1.4 angstrom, 13.6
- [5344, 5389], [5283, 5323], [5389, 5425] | -2.4 angstrom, 12.9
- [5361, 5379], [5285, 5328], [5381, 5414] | -0.4 angstrom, 12.7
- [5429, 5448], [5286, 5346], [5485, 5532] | 0.1 angstrom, 13.3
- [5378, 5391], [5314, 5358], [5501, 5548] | 0.2 angstrom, 13.4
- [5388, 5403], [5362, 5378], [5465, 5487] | 0.3 angstrom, 13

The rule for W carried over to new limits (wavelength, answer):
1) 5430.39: 13.33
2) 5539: 13.61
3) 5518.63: 13.55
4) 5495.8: 13.31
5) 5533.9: 13.57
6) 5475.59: 12.93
